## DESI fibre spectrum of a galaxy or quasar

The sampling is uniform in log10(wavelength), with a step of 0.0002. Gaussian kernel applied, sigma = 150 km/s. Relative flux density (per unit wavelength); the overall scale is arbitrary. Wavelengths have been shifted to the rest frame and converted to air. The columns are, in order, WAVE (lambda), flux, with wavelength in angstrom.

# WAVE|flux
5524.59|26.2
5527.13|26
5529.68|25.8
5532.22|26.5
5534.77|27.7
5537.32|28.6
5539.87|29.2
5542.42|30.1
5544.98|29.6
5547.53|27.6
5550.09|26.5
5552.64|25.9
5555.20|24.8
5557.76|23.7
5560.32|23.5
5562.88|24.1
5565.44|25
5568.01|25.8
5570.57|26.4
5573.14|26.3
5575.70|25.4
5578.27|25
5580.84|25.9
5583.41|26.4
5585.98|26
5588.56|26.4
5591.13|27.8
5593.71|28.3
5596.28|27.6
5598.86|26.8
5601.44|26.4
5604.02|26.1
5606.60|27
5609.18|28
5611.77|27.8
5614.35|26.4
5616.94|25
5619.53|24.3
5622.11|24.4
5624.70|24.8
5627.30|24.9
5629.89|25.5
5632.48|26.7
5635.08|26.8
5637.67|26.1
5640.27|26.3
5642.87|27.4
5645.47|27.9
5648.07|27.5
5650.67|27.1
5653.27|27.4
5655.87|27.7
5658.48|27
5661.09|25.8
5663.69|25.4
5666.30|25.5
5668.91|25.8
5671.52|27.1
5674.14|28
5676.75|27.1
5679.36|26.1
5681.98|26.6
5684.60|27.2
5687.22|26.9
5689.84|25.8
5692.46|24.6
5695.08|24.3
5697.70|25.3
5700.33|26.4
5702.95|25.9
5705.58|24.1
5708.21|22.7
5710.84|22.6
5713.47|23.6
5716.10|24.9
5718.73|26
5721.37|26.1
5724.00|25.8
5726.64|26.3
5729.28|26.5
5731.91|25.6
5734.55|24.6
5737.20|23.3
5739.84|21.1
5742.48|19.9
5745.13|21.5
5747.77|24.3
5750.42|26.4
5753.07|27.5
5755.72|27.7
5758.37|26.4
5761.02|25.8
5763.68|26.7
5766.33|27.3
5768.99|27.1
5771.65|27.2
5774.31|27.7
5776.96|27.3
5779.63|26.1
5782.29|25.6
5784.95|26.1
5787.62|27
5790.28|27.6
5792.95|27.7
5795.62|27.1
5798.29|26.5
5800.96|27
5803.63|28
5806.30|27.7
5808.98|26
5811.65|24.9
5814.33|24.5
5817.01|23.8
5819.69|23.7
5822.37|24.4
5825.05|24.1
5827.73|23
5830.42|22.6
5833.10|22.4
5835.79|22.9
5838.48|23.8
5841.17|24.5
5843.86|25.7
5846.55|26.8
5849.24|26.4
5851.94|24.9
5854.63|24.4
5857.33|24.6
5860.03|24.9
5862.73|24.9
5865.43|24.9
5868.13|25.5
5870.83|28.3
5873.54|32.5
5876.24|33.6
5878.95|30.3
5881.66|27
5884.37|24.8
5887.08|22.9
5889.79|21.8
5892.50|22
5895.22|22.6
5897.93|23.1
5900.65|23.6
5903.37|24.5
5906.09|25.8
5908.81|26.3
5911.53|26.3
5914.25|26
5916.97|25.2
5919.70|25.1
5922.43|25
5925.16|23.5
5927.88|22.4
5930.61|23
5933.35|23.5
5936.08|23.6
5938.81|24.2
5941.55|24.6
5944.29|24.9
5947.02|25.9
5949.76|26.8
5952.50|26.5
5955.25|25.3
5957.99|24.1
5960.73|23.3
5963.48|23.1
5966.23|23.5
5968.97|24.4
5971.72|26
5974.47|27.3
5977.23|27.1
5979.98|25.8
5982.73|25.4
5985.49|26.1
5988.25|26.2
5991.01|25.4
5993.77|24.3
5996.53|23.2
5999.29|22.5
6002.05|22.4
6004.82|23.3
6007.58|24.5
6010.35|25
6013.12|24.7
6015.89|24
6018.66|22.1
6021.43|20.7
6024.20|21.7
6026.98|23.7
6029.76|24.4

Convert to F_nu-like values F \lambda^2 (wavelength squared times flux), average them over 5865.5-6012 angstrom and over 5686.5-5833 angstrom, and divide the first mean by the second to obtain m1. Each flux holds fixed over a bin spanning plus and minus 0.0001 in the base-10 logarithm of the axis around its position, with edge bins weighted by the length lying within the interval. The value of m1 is 1.0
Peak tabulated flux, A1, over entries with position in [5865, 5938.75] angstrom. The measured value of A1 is 33.6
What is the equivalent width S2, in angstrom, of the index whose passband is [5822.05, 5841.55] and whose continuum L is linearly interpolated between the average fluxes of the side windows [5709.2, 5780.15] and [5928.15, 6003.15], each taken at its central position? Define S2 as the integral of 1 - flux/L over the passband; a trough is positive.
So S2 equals 1.4 angstrom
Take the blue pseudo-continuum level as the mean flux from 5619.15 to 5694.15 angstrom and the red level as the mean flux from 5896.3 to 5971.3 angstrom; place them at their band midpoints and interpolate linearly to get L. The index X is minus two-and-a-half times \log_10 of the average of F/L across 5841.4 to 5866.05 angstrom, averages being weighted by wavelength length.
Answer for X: -0.01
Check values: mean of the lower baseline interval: 26.4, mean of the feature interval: 25.3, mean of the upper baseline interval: 24.6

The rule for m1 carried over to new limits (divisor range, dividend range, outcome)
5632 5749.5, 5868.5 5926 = 1.08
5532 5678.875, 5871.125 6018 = 1.06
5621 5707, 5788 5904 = 1.03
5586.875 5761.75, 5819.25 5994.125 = 1.05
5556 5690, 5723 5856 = 1.03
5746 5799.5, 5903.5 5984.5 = 0.99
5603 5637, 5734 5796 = 1.05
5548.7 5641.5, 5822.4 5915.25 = 1.07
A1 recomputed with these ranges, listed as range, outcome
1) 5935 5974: 26.8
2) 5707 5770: 27.7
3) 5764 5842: 28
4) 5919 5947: 25.1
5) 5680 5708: 27.2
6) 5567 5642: 28.3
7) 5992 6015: 25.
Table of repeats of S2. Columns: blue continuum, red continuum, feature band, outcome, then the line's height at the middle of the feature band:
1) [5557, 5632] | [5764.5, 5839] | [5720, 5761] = 1.4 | 25.8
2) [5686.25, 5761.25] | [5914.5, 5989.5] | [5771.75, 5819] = -3.0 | 24.9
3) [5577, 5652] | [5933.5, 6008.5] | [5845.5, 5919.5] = -1.4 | 25.2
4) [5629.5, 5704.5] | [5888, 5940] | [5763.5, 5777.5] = -1.0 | 25.5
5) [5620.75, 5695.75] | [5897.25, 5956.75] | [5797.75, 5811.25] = -0.8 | 25.5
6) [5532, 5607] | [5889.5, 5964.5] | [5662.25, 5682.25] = -0.4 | 25.9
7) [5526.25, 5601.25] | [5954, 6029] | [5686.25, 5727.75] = 1.1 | 25.8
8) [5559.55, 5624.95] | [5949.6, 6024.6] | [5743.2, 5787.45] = -1.5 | 25.4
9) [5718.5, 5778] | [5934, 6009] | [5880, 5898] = 1.1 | 25.1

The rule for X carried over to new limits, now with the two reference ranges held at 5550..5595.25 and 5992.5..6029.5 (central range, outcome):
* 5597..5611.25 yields -0.06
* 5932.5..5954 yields -0.06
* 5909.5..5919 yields -0.09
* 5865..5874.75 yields -0.16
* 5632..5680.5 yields -0.06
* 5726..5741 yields 0.01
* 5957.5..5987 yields -0.07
